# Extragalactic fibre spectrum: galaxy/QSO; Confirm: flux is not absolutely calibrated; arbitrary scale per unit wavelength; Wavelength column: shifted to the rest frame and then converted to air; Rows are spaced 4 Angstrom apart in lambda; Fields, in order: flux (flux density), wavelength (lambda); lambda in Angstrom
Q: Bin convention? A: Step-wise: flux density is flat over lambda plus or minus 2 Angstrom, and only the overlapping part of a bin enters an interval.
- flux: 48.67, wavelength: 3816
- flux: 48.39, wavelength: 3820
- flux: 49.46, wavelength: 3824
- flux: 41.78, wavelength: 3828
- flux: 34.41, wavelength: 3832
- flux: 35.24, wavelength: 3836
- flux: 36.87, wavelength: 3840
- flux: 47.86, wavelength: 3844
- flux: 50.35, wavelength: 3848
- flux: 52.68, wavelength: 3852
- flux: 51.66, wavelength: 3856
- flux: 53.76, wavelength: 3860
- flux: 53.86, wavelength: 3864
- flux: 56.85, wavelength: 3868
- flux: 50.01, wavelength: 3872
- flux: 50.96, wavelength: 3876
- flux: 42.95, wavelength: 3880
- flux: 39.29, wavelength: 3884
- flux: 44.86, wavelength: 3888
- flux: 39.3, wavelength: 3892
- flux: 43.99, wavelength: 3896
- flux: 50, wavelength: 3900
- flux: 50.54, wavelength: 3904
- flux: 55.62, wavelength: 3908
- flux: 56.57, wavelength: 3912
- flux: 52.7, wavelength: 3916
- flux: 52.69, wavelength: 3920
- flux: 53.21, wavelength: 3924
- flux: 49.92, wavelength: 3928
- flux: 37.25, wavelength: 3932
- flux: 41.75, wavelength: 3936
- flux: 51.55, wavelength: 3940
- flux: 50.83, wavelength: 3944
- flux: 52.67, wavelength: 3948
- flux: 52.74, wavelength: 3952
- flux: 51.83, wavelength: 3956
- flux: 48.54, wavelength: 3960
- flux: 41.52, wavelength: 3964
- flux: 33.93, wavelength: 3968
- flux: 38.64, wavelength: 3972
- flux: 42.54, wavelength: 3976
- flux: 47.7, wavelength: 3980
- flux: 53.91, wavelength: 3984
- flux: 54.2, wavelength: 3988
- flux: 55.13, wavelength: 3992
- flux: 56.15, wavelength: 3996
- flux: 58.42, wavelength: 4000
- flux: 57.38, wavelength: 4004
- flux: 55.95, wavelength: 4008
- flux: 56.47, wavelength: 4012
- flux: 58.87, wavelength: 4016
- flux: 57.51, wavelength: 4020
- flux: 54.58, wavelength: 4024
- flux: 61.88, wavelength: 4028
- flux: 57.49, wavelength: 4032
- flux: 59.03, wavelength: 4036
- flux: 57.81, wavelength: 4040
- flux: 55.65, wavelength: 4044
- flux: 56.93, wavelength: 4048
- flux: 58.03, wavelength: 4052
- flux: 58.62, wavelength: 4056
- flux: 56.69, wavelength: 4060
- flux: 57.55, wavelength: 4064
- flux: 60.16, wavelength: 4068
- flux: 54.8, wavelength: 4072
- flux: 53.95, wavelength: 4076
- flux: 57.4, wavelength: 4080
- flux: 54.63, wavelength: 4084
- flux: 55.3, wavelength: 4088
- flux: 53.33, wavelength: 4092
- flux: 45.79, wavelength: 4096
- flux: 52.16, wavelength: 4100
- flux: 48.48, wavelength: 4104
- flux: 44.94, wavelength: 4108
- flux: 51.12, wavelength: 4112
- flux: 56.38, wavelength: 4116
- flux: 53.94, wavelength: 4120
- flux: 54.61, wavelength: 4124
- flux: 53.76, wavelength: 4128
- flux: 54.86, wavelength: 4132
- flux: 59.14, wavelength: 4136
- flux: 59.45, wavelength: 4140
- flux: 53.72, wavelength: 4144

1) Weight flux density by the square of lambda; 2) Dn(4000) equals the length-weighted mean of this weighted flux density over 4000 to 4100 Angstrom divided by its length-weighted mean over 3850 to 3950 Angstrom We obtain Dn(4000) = 1.2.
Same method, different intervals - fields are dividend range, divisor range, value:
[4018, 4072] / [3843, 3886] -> 1.26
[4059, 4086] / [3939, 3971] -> 1.26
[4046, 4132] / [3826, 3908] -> 1.30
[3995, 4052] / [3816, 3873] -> 1.33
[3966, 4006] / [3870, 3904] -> 1.15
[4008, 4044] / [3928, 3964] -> 1.25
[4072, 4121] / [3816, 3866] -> 1.28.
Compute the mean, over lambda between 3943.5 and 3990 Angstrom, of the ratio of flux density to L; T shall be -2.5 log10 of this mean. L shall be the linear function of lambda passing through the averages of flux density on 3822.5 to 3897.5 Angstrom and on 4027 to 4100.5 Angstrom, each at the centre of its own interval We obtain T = 0.09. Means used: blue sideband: 46.1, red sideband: 56.2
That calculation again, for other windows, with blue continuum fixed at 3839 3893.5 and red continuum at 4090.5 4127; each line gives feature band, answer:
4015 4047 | -0.151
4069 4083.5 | -0.098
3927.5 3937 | 0.168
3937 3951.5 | -0.041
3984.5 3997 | -0.107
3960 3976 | 0.234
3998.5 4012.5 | -0.145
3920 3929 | -0.066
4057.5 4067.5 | -0.140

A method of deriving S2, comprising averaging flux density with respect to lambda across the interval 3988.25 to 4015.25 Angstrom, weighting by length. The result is 56.5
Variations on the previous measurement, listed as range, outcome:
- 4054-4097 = 55.5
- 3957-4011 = 49.7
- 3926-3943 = 45.5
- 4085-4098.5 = 51.7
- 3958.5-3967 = 43.5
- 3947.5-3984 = 45.7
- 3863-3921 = 49.2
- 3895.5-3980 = 48.1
